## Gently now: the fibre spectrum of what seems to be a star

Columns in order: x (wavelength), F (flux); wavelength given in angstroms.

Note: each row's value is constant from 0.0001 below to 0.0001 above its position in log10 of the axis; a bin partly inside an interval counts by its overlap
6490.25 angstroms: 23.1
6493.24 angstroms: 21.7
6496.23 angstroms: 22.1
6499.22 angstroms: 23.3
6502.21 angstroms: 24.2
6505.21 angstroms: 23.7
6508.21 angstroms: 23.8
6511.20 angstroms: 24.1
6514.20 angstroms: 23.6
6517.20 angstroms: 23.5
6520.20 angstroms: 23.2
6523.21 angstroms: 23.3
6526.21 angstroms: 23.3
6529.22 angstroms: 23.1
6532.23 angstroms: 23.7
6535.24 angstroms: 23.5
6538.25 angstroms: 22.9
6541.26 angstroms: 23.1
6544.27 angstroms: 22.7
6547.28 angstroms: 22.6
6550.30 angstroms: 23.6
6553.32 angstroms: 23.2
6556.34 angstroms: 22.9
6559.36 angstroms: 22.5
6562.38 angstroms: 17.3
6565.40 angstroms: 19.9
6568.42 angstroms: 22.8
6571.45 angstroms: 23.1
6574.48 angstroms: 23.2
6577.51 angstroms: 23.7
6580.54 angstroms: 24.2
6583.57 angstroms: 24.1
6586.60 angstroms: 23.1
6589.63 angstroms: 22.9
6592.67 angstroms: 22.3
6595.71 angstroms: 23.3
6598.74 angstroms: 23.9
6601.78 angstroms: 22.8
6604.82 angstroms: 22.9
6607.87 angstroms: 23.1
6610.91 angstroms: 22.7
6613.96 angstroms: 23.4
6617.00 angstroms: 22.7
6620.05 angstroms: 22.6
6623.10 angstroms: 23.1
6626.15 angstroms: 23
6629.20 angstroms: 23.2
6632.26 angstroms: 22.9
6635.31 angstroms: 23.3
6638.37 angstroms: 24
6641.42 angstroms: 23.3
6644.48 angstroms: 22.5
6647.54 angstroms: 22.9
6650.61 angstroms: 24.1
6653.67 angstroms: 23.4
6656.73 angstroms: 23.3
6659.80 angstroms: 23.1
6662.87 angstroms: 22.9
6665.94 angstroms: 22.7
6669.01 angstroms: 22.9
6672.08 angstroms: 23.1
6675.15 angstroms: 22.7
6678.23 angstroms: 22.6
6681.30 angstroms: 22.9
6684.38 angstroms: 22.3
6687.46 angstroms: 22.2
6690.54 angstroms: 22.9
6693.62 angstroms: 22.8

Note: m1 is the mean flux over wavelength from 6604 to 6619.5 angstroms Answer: 22.9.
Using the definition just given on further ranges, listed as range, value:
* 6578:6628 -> 23.1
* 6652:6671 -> 23.1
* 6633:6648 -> 23.2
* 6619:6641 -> 23.2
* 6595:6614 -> 23.1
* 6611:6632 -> 23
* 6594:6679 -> 23.1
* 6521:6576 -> 22.6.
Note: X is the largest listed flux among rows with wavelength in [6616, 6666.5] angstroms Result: 24.1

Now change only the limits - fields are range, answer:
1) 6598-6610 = 23.9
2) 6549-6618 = 24.2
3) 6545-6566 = 23.6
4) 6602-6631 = 23.4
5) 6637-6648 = 24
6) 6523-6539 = 23.7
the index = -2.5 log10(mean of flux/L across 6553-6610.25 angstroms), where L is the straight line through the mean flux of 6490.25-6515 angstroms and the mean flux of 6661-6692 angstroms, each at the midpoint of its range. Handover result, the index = 0.02 mag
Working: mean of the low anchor 23.3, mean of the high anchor 22.7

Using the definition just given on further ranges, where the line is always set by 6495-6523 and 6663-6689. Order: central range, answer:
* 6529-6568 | 0.04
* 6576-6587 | -0.03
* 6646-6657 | -0.03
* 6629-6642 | -0.02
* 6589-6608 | 0.00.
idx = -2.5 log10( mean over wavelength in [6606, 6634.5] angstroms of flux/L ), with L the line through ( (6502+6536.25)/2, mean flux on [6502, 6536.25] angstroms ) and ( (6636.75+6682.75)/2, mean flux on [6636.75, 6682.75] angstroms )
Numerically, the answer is 0.012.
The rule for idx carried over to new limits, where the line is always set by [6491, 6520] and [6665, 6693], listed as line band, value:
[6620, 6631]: -0.005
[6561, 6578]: 0.074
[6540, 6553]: 0.008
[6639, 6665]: -0.019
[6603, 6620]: 0.001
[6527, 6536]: -0.008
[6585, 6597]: 0.006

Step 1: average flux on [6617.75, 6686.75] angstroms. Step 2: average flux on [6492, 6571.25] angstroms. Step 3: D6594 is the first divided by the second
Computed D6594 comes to 1.0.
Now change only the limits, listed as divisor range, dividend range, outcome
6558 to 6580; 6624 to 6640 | 1.06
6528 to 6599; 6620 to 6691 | 1.01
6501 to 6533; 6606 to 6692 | 0.98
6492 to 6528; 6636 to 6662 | 1.00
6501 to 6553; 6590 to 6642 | 0.99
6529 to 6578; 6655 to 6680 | 1.02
